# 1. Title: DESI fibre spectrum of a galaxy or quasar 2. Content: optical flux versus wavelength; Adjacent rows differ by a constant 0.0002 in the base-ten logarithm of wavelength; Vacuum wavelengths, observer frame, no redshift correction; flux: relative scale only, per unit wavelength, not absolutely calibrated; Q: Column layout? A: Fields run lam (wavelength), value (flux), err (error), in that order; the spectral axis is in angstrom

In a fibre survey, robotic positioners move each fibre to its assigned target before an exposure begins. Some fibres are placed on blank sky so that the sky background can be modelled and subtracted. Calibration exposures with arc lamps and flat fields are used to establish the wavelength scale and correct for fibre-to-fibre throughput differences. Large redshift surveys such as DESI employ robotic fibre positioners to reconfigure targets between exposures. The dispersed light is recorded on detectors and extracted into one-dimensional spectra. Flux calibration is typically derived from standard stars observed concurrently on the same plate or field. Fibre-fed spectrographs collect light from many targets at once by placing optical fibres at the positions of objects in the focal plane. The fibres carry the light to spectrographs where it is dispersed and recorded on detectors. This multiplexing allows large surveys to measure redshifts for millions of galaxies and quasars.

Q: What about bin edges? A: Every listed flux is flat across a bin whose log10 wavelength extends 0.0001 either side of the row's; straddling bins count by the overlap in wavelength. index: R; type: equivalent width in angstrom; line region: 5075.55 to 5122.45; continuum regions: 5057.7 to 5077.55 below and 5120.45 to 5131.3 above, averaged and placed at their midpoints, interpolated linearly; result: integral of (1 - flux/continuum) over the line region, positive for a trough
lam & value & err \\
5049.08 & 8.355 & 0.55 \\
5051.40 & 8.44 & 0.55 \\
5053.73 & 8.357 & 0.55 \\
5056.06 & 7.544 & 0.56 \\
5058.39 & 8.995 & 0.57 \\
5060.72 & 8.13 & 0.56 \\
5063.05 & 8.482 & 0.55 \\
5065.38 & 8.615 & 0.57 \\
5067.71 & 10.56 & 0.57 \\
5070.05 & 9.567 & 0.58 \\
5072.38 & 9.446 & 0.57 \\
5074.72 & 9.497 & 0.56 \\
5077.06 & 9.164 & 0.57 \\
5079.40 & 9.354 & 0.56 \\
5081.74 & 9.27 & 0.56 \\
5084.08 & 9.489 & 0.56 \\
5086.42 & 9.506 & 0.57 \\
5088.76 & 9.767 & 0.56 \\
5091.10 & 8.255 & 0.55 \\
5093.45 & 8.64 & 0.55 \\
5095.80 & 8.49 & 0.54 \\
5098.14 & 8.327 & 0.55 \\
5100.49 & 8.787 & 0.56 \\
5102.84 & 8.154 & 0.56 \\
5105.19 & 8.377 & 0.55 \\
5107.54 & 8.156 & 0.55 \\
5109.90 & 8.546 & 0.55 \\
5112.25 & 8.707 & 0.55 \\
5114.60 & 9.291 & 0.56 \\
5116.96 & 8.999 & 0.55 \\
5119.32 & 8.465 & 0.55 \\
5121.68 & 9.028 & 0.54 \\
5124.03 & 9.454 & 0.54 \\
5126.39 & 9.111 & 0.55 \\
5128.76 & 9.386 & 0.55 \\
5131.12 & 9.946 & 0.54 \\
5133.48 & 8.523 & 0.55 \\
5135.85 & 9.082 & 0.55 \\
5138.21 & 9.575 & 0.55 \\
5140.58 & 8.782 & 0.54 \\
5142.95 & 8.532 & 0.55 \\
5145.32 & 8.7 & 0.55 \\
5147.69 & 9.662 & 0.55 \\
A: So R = 2.1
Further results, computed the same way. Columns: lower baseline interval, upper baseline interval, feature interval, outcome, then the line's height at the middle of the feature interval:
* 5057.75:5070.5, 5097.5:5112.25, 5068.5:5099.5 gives -1.5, 8.73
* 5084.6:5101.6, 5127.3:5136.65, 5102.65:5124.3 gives 0.8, 9.05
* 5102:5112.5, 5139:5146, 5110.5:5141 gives -2.0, 8.55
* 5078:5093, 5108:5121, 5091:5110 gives 1.2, 9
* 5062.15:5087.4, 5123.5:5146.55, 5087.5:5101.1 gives 0.8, 9.28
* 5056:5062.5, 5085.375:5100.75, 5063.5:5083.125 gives -1.9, 8.55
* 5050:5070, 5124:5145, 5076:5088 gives -0.8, 8.82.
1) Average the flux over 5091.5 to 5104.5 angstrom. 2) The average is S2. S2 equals 8.46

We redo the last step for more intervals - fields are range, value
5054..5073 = 8.88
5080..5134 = 8.91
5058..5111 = 8.94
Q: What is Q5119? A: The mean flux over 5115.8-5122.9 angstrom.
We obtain 8.84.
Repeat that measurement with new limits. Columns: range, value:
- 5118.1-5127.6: 9.01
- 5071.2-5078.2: 9.37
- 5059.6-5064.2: 8.31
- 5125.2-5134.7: 9.23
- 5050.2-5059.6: 8.33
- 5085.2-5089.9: 9.64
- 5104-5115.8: 8.62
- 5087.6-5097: 8.79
